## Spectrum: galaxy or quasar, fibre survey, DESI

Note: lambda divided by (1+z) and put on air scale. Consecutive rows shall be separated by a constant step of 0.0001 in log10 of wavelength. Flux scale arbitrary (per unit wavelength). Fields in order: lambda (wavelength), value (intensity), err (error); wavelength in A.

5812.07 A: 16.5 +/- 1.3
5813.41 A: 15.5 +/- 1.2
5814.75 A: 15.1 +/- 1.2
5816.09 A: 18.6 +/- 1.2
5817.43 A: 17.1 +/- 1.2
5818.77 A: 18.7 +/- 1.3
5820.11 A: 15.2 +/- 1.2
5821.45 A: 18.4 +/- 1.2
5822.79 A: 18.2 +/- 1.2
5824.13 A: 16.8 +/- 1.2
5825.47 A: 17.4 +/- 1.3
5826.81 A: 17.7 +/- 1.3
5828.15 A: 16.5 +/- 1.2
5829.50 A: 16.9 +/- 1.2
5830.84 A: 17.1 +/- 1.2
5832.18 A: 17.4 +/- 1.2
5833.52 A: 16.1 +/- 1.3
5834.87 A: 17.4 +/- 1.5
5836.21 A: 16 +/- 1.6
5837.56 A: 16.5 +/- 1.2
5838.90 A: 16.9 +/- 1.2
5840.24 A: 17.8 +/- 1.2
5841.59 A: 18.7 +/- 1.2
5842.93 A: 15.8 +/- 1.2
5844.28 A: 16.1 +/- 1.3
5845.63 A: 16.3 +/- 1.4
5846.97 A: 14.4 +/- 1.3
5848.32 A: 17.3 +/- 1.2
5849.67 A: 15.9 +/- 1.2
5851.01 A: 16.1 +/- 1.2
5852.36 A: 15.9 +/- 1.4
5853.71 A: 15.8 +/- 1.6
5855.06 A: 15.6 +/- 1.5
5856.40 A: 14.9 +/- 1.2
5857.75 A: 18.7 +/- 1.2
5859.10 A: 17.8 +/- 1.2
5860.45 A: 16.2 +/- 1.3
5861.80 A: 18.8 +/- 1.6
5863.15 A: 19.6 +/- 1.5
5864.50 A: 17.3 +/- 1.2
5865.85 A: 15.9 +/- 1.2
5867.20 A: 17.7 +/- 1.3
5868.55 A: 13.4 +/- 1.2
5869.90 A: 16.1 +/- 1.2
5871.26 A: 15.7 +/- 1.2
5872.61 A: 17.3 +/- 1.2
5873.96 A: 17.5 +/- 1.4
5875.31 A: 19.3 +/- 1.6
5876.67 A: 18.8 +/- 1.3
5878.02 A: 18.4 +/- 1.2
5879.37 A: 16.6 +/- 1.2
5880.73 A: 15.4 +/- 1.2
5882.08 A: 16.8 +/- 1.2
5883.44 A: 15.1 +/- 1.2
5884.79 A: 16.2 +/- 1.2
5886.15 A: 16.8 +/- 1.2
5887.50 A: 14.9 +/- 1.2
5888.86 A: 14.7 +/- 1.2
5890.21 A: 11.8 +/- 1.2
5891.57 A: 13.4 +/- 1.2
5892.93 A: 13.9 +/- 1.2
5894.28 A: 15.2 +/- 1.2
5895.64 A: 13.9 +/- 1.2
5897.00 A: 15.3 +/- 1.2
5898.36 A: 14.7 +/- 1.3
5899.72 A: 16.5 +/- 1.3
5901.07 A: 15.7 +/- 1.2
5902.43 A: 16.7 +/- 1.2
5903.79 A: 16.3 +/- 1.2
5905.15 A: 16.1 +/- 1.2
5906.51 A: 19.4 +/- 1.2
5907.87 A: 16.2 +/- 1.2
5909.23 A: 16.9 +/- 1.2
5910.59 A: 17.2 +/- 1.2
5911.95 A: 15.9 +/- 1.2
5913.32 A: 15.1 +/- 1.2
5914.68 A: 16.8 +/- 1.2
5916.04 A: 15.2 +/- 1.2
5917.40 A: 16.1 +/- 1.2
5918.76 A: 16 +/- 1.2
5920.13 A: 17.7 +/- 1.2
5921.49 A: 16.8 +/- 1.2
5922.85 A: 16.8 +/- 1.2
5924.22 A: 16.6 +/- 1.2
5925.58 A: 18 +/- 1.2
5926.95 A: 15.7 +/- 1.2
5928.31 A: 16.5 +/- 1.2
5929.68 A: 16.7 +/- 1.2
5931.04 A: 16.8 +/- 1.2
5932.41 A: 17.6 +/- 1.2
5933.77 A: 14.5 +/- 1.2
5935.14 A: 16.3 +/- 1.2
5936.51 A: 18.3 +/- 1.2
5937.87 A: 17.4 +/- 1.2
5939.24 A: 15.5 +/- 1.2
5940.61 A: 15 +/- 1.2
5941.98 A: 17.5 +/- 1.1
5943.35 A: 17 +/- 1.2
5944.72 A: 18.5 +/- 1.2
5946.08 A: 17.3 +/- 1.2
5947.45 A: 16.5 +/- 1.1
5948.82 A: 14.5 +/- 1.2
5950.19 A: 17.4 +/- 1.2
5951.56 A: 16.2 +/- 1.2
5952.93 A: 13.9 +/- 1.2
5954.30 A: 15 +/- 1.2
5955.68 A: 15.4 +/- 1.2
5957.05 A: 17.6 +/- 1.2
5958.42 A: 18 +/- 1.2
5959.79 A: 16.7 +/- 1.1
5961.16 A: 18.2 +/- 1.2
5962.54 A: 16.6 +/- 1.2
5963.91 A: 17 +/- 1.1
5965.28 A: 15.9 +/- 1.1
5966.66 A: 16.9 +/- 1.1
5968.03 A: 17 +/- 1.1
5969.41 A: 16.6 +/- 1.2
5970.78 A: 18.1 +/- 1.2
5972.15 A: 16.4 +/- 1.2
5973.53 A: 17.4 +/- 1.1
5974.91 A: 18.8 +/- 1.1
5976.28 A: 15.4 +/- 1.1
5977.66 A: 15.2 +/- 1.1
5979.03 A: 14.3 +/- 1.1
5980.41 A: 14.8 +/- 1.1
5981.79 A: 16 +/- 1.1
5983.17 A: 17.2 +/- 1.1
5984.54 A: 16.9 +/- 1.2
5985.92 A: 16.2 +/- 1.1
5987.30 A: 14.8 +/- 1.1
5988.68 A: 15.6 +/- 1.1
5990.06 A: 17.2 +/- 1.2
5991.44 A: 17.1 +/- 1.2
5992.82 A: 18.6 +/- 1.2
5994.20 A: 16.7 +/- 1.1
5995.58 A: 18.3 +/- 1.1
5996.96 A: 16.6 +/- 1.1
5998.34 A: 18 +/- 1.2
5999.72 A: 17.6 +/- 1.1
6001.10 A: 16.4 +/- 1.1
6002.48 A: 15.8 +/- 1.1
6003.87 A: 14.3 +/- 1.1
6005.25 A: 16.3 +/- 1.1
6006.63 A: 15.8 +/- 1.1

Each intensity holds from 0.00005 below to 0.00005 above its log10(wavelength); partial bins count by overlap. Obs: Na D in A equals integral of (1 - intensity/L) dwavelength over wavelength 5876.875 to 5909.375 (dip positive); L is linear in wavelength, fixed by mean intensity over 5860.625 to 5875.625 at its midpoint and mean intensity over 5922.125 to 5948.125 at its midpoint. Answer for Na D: 2.3 A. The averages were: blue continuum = 17.1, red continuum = 16.8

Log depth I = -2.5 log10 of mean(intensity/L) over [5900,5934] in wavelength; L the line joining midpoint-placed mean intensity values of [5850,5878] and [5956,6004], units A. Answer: 0.02 mag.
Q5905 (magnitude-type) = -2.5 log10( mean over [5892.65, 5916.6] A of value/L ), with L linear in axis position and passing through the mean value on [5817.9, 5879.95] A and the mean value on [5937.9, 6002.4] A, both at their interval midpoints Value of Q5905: 0.05 mag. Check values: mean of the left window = 16.9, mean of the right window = 16.6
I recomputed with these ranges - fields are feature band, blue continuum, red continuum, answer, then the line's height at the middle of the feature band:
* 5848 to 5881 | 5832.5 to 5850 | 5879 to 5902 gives -0.07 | 15.9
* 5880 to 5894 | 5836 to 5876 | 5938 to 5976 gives 0.12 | 16.7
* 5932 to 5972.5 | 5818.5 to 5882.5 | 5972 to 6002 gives 0.00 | 16.7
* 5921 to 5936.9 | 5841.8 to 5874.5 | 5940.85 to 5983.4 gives -0.01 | 16.5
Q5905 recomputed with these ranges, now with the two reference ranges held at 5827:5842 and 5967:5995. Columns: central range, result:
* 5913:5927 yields 0.01 mag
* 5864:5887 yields 0.01 mag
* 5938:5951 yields 0.00 mag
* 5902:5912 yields -0.01 mag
